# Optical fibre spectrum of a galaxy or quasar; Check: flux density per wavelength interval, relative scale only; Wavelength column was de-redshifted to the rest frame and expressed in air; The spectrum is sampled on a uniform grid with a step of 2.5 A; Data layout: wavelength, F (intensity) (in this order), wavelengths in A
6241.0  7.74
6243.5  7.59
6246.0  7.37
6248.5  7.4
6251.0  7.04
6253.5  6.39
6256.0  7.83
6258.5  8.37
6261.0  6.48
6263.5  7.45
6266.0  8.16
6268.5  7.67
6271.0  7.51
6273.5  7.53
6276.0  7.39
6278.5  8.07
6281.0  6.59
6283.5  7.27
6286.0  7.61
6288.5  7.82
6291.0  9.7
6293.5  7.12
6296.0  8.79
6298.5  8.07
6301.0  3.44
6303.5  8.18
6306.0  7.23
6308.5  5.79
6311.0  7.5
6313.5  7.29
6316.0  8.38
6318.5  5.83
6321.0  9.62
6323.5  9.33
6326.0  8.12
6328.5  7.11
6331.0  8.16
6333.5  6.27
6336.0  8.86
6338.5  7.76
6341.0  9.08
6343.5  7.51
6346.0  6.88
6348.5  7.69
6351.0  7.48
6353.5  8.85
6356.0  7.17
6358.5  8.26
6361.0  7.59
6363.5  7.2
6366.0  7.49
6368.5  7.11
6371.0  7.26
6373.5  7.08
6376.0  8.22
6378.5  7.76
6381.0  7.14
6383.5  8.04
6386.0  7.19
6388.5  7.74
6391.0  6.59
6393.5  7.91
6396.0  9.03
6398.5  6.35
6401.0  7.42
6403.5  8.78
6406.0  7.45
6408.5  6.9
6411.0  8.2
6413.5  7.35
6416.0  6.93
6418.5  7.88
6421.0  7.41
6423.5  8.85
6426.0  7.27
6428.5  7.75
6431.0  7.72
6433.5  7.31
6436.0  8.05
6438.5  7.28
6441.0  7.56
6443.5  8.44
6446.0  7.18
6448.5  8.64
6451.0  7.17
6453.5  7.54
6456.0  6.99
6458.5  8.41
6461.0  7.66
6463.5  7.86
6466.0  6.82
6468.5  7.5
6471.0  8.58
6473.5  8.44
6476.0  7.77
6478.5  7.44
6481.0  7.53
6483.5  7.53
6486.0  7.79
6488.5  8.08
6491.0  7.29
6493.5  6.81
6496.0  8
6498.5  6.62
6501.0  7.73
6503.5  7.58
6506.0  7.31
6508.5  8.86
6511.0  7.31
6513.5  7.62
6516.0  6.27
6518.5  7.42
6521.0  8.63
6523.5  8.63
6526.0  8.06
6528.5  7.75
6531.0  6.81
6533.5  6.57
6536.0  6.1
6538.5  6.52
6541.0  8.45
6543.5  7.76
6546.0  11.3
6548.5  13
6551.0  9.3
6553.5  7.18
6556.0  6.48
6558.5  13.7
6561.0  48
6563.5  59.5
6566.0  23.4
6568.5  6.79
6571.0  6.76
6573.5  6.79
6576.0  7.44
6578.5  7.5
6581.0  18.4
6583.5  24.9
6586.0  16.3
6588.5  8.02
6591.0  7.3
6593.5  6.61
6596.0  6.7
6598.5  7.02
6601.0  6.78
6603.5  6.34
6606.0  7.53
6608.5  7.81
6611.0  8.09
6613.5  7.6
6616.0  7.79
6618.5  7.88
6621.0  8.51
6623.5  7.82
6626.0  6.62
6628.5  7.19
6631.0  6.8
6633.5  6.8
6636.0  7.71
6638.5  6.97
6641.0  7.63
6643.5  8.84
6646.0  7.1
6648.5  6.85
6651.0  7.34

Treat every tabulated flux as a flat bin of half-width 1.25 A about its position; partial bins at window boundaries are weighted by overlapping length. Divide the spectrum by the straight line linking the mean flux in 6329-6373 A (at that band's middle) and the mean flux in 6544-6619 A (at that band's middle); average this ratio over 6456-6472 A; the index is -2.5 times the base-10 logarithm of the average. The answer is 0.30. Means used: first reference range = 7.66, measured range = 7.73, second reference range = 12.7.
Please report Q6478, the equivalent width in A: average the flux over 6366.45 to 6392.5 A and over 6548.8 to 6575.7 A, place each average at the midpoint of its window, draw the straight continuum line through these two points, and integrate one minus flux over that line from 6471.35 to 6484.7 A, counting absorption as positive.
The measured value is 5.5 A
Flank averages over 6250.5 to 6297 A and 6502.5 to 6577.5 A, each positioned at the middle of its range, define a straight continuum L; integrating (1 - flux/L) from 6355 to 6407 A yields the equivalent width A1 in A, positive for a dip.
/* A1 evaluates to 9.3 A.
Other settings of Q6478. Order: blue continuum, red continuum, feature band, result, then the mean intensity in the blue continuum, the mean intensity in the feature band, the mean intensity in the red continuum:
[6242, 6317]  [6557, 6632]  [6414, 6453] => 8.59 A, 7.43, 7.69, 12.4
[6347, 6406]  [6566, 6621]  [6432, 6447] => 0.89 A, 7.62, 7.65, 9.38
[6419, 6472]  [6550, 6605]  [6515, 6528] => 4.09 A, 7.71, 7.83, 14.1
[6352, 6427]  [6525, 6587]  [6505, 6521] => 6.09 A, 7.61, 7.56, 13.8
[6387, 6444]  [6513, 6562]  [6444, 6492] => 5.49 A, 7.65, 7.71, 10.1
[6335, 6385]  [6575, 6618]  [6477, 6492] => 1.81 A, 7.71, 7.62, 9.52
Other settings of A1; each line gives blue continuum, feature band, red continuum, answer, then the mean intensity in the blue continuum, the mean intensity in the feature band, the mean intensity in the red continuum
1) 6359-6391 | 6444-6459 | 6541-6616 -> 2.8 A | 7.47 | 7.66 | 12.7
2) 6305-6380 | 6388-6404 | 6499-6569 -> 2.2 A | 7.66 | 7.63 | 11.9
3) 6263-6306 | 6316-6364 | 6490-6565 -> 2.9 A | 7.54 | 7.85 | 11.1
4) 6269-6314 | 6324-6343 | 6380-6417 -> -1.3 A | 7.39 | 7.95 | 7.54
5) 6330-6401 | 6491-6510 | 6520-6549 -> 1.2 A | 7.63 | 7.54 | 8.17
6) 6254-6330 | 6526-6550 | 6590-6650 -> -2.8 A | 7.57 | 8.25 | 7.35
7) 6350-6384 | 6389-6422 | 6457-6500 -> 0.3 A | 7.61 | 7.56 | 7.65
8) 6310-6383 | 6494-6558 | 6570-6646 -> 2.9 A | 7.73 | 7.95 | 8.6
